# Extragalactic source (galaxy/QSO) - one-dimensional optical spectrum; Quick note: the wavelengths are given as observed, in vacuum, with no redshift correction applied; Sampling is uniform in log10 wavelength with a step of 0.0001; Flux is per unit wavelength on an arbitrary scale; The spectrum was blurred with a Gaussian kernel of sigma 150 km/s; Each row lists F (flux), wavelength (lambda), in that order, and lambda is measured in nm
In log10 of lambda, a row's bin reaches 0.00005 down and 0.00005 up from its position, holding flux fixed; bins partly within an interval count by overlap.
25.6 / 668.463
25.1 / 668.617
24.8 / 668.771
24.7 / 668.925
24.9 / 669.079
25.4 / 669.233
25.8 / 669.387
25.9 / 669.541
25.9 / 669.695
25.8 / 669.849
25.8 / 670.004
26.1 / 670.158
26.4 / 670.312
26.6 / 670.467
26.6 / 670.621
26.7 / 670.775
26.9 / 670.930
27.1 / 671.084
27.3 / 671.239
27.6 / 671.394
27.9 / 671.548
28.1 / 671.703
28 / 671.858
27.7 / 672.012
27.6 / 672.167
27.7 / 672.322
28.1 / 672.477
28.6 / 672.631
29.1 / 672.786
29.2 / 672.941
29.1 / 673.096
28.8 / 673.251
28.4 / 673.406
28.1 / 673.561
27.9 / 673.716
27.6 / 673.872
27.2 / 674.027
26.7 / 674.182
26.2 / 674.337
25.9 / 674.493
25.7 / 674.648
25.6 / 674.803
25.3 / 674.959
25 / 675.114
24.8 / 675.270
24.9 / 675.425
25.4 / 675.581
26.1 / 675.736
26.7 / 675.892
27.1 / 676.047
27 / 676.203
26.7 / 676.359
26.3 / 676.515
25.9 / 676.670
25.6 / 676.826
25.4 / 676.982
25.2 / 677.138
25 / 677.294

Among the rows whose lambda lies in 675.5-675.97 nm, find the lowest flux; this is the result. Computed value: 25.4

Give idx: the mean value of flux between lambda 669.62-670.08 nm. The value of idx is 25.8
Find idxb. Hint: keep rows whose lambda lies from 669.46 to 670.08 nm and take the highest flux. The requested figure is 25.9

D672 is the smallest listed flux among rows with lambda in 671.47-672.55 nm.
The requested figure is 27.6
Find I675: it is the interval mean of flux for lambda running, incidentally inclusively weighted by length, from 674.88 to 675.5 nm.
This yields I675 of 25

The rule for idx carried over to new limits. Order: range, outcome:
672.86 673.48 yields 28.9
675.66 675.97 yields 26.4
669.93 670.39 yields 26.1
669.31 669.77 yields 25.9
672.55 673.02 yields 29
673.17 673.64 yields 28.5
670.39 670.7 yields 26.7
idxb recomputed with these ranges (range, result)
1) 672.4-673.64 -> 29.2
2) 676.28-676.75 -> 26.7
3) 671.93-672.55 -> 28.1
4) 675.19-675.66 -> 25.4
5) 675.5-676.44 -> 27.1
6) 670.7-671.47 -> 27.6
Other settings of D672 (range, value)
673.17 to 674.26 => 26.7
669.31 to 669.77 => 25.8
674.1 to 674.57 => 25.9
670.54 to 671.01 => 26.6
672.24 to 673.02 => 27.7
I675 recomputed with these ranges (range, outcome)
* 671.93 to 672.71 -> 28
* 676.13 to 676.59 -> 26.6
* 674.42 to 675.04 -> 25.6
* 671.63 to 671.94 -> 28.1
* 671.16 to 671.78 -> 27.7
